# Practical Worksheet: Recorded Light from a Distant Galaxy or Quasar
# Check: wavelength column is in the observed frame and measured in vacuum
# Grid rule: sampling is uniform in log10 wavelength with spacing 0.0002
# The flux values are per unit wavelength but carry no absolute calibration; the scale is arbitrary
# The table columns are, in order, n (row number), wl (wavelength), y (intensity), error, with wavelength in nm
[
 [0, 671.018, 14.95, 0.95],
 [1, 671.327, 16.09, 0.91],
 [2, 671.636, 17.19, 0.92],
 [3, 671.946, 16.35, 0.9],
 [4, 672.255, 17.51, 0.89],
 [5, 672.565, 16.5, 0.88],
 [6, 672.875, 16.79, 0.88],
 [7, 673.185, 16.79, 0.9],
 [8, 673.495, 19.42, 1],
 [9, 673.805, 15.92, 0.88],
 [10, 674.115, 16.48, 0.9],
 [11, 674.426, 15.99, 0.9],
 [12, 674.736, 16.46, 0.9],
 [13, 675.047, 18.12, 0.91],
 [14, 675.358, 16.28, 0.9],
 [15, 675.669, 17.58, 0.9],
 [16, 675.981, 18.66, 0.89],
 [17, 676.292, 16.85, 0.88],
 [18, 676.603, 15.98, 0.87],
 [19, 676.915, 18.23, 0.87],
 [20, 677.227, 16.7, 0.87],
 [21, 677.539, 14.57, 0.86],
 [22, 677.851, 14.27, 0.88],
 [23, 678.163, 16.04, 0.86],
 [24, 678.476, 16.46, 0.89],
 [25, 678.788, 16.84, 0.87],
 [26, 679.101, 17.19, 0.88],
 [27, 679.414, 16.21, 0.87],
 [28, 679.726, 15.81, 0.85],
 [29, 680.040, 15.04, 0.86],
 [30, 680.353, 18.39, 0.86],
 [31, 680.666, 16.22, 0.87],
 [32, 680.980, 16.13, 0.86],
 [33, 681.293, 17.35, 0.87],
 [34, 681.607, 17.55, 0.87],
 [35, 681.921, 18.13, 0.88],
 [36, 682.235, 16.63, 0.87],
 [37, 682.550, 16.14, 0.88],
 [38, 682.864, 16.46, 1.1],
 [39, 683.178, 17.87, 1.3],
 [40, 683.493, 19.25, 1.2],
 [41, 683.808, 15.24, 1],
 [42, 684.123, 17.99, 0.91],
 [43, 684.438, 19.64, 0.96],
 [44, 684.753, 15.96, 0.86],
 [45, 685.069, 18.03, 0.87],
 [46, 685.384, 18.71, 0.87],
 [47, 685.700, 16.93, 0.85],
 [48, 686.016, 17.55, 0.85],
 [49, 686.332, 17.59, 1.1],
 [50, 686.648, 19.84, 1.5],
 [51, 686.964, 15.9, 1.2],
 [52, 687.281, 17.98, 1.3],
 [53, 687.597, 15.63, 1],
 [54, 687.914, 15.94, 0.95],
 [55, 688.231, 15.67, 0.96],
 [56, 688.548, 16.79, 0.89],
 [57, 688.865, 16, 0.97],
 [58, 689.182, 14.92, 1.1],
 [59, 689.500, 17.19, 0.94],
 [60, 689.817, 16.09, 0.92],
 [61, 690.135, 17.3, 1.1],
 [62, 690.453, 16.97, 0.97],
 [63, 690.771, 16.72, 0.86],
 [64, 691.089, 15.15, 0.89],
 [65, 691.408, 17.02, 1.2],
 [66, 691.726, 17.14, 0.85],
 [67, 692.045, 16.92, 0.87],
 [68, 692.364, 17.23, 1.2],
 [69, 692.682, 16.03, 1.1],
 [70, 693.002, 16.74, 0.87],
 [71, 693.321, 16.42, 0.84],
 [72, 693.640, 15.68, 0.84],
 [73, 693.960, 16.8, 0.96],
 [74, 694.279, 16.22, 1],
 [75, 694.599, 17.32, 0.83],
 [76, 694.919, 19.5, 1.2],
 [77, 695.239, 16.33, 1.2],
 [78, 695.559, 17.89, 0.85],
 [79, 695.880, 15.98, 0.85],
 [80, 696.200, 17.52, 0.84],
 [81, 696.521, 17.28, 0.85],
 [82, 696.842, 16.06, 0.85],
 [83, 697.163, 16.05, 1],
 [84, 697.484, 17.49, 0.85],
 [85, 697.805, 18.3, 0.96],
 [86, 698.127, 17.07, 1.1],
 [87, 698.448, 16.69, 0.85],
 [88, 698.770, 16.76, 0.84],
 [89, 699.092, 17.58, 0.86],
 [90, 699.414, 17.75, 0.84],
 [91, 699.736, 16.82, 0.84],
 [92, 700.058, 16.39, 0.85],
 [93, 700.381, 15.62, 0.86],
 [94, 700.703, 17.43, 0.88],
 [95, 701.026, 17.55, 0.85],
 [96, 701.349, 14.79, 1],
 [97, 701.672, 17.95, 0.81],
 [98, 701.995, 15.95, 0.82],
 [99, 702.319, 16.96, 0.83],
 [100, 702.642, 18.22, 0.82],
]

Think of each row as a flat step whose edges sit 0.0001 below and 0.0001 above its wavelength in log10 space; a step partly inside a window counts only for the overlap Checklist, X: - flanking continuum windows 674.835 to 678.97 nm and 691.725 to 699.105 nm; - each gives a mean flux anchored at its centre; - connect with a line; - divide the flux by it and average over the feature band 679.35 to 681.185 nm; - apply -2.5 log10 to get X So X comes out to 0.02 mag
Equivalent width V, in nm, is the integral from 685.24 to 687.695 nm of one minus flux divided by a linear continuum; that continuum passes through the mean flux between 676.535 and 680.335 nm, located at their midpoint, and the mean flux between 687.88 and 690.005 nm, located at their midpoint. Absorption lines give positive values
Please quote -0.22 nm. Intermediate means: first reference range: 16.2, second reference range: 16.1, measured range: 17.6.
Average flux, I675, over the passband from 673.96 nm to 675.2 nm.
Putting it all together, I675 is 16.8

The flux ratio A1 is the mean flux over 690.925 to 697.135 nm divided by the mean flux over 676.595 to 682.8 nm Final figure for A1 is 1.02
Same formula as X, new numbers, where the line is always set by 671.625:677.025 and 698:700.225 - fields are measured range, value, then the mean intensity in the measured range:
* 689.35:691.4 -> 0.03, 16.6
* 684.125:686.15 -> -0.05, 17.8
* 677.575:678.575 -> 0.11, 15.4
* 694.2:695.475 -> -0.03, 17.4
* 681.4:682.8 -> 0.00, 17.1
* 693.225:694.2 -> 0.05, 16.3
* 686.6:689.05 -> 0.03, 16.6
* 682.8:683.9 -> -0.02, 17.4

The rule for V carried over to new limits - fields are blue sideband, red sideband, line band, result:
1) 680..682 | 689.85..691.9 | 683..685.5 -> -0.13 nm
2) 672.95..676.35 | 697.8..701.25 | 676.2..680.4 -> 0.21 nm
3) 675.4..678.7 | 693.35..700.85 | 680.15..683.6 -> -0.12 nm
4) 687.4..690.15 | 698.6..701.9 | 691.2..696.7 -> -0.16 nm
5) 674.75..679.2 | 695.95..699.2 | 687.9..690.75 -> 0.09 nm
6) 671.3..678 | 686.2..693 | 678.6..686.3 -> -0.20 nm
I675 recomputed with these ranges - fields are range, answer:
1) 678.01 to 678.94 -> 16.4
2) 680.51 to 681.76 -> 16.8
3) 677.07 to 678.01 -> 15.2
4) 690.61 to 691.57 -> 16.3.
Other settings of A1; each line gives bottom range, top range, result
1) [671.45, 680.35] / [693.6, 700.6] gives 1.02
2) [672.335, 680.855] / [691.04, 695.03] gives 1.01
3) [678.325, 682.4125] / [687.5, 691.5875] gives 0.97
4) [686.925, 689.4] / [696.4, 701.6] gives 1.05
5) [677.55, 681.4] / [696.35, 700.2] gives 1.05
